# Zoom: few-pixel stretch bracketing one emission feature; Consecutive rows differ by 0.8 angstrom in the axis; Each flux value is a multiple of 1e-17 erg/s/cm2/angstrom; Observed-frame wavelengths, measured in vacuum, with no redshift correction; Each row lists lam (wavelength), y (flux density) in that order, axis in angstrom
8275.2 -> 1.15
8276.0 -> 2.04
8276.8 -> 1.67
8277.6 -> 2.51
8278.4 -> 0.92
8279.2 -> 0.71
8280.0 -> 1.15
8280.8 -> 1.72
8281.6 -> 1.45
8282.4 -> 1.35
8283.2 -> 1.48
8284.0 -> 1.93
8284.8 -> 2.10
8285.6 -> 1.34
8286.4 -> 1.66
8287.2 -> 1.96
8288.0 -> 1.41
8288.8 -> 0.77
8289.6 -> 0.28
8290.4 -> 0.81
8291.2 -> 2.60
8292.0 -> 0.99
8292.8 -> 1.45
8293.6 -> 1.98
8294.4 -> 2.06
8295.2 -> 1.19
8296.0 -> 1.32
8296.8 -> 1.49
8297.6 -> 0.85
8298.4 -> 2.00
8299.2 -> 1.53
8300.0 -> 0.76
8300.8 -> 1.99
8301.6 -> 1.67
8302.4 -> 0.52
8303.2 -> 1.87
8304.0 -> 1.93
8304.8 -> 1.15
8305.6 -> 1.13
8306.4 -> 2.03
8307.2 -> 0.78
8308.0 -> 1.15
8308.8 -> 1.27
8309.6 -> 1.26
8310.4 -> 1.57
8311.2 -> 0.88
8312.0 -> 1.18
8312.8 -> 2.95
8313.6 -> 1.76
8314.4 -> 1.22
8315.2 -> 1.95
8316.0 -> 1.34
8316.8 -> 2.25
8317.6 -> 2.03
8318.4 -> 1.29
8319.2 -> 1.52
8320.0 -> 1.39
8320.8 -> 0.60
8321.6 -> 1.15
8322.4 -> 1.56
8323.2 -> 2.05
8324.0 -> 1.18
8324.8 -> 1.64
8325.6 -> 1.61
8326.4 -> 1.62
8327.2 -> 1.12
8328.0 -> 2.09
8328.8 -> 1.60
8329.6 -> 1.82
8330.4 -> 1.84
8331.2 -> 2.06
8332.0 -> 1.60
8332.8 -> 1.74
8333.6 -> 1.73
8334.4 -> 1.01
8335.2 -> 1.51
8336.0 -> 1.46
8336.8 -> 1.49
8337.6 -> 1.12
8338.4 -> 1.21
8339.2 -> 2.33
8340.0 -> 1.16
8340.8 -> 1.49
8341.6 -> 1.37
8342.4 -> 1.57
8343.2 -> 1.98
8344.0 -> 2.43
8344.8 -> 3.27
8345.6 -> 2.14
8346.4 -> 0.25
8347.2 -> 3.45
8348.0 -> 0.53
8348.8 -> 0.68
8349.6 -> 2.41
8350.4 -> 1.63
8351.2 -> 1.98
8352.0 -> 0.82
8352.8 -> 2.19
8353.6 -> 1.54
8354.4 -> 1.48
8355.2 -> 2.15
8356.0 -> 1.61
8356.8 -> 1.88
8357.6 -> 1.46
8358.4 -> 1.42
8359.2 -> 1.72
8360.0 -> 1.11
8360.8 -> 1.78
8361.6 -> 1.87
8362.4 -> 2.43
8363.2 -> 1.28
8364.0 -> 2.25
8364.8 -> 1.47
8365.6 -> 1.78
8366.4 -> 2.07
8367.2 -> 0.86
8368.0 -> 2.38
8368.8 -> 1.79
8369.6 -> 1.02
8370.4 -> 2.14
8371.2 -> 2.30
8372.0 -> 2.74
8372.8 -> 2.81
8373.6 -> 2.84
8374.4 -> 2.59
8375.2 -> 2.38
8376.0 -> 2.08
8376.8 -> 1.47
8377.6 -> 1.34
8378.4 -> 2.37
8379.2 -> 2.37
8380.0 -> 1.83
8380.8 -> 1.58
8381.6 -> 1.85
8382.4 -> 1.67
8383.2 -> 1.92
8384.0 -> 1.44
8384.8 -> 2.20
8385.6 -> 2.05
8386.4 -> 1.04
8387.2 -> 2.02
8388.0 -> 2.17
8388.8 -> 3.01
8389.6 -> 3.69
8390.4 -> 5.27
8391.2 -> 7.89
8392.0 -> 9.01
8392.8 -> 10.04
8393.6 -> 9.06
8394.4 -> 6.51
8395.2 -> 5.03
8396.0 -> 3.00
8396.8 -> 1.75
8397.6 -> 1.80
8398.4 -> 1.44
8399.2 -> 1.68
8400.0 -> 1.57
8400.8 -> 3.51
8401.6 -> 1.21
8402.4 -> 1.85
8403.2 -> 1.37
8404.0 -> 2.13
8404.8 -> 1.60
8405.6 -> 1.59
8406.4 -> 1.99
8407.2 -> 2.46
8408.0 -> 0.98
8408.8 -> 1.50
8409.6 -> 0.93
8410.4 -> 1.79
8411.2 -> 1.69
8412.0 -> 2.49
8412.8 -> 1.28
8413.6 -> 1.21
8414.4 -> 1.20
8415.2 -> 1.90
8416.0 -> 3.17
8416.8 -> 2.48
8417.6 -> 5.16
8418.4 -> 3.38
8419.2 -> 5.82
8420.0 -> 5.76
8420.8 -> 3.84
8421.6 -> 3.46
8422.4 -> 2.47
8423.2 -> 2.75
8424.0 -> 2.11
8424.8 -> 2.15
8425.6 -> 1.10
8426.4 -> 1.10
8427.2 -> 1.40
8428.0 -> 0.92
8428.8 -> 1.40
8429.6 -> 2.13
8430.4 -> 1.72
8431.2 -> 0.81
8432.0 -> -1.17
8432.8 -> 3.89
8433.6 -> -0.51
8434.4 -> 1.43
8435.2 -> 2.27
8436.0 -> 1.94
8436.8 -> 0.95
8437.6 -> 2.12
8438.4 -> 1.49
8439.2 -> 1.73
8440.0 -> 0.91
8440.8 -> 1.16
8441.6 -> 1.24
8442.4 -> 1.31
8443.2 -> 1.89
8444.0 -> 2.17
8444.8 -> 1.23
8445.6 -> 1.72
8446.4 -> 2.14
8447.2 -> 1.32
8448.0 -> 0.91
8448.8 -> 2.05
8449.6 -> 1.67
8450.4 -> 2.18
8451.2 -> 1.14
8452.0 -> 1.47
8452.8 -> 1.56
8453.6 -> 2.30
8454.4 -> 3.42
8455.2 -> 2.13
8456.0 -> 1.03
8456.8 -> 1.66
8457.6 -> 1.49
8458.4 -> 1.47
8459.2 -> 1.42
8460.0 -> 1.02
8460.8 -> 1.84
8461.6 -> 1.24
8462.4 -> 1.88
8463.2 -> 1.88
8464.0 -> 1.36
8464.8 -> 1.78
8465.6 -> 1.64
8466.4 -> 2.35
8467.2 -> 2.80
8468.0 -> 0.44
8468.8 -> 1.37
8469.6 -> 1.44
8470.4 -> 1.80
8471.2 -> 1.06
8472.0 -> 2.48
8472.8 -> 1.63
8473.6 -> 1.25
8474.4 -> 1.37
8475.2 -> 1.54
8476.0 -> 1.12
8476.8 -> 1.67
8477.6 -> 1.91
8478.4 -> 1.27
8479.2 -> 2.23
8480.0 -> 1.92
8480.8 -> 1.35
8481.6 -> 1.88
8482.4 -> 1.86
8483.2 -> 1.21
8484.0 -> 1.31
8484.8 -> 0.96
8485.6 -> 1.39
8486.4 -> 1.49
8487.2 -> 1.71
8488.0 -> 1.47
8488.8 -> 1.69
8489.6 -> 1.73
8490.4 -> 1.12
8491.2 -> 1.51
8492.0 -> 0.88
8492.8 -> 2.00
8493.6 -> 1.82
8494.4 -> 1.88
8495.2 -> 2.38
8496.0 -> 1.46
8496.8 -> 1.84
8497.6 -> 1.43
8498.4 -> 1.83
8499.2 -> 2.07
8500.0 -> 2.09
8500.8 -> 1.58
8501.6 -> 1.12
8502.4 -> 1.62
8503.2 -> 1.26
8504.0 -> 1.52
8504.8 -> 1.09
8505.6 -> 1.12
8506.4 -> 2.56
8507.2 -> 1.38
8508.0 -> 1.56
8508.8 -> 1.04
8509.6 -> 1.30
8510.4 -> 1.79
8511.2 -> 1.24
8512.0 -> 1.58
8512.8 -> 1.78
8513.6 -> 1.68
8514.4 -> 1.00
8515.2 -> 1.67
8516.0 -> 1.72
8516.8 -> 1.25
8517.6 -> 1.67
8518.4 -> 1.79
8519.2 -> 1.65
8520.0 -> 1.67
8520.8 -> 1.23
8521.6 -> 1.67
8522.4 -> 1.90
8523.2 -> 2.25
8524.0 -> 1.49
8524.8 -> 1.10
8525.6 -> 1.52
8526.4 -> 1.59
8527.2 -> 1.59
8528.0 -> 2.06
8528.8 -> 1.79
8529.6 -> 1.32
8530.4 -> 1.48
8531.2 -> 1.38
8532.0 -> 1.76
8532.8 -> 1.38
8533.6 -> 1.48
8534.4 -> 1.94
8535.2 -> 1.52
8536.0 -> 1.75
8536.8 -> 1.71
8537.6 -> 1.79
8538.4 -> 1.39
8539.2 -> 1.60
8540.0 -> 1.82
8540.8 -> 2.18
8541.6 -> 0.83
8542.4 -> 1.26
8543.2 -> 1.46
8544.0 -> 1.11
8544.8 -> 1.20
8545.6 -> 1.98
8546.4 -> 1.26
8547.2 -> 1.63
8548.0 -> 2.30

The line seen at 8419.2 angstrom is [N II]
